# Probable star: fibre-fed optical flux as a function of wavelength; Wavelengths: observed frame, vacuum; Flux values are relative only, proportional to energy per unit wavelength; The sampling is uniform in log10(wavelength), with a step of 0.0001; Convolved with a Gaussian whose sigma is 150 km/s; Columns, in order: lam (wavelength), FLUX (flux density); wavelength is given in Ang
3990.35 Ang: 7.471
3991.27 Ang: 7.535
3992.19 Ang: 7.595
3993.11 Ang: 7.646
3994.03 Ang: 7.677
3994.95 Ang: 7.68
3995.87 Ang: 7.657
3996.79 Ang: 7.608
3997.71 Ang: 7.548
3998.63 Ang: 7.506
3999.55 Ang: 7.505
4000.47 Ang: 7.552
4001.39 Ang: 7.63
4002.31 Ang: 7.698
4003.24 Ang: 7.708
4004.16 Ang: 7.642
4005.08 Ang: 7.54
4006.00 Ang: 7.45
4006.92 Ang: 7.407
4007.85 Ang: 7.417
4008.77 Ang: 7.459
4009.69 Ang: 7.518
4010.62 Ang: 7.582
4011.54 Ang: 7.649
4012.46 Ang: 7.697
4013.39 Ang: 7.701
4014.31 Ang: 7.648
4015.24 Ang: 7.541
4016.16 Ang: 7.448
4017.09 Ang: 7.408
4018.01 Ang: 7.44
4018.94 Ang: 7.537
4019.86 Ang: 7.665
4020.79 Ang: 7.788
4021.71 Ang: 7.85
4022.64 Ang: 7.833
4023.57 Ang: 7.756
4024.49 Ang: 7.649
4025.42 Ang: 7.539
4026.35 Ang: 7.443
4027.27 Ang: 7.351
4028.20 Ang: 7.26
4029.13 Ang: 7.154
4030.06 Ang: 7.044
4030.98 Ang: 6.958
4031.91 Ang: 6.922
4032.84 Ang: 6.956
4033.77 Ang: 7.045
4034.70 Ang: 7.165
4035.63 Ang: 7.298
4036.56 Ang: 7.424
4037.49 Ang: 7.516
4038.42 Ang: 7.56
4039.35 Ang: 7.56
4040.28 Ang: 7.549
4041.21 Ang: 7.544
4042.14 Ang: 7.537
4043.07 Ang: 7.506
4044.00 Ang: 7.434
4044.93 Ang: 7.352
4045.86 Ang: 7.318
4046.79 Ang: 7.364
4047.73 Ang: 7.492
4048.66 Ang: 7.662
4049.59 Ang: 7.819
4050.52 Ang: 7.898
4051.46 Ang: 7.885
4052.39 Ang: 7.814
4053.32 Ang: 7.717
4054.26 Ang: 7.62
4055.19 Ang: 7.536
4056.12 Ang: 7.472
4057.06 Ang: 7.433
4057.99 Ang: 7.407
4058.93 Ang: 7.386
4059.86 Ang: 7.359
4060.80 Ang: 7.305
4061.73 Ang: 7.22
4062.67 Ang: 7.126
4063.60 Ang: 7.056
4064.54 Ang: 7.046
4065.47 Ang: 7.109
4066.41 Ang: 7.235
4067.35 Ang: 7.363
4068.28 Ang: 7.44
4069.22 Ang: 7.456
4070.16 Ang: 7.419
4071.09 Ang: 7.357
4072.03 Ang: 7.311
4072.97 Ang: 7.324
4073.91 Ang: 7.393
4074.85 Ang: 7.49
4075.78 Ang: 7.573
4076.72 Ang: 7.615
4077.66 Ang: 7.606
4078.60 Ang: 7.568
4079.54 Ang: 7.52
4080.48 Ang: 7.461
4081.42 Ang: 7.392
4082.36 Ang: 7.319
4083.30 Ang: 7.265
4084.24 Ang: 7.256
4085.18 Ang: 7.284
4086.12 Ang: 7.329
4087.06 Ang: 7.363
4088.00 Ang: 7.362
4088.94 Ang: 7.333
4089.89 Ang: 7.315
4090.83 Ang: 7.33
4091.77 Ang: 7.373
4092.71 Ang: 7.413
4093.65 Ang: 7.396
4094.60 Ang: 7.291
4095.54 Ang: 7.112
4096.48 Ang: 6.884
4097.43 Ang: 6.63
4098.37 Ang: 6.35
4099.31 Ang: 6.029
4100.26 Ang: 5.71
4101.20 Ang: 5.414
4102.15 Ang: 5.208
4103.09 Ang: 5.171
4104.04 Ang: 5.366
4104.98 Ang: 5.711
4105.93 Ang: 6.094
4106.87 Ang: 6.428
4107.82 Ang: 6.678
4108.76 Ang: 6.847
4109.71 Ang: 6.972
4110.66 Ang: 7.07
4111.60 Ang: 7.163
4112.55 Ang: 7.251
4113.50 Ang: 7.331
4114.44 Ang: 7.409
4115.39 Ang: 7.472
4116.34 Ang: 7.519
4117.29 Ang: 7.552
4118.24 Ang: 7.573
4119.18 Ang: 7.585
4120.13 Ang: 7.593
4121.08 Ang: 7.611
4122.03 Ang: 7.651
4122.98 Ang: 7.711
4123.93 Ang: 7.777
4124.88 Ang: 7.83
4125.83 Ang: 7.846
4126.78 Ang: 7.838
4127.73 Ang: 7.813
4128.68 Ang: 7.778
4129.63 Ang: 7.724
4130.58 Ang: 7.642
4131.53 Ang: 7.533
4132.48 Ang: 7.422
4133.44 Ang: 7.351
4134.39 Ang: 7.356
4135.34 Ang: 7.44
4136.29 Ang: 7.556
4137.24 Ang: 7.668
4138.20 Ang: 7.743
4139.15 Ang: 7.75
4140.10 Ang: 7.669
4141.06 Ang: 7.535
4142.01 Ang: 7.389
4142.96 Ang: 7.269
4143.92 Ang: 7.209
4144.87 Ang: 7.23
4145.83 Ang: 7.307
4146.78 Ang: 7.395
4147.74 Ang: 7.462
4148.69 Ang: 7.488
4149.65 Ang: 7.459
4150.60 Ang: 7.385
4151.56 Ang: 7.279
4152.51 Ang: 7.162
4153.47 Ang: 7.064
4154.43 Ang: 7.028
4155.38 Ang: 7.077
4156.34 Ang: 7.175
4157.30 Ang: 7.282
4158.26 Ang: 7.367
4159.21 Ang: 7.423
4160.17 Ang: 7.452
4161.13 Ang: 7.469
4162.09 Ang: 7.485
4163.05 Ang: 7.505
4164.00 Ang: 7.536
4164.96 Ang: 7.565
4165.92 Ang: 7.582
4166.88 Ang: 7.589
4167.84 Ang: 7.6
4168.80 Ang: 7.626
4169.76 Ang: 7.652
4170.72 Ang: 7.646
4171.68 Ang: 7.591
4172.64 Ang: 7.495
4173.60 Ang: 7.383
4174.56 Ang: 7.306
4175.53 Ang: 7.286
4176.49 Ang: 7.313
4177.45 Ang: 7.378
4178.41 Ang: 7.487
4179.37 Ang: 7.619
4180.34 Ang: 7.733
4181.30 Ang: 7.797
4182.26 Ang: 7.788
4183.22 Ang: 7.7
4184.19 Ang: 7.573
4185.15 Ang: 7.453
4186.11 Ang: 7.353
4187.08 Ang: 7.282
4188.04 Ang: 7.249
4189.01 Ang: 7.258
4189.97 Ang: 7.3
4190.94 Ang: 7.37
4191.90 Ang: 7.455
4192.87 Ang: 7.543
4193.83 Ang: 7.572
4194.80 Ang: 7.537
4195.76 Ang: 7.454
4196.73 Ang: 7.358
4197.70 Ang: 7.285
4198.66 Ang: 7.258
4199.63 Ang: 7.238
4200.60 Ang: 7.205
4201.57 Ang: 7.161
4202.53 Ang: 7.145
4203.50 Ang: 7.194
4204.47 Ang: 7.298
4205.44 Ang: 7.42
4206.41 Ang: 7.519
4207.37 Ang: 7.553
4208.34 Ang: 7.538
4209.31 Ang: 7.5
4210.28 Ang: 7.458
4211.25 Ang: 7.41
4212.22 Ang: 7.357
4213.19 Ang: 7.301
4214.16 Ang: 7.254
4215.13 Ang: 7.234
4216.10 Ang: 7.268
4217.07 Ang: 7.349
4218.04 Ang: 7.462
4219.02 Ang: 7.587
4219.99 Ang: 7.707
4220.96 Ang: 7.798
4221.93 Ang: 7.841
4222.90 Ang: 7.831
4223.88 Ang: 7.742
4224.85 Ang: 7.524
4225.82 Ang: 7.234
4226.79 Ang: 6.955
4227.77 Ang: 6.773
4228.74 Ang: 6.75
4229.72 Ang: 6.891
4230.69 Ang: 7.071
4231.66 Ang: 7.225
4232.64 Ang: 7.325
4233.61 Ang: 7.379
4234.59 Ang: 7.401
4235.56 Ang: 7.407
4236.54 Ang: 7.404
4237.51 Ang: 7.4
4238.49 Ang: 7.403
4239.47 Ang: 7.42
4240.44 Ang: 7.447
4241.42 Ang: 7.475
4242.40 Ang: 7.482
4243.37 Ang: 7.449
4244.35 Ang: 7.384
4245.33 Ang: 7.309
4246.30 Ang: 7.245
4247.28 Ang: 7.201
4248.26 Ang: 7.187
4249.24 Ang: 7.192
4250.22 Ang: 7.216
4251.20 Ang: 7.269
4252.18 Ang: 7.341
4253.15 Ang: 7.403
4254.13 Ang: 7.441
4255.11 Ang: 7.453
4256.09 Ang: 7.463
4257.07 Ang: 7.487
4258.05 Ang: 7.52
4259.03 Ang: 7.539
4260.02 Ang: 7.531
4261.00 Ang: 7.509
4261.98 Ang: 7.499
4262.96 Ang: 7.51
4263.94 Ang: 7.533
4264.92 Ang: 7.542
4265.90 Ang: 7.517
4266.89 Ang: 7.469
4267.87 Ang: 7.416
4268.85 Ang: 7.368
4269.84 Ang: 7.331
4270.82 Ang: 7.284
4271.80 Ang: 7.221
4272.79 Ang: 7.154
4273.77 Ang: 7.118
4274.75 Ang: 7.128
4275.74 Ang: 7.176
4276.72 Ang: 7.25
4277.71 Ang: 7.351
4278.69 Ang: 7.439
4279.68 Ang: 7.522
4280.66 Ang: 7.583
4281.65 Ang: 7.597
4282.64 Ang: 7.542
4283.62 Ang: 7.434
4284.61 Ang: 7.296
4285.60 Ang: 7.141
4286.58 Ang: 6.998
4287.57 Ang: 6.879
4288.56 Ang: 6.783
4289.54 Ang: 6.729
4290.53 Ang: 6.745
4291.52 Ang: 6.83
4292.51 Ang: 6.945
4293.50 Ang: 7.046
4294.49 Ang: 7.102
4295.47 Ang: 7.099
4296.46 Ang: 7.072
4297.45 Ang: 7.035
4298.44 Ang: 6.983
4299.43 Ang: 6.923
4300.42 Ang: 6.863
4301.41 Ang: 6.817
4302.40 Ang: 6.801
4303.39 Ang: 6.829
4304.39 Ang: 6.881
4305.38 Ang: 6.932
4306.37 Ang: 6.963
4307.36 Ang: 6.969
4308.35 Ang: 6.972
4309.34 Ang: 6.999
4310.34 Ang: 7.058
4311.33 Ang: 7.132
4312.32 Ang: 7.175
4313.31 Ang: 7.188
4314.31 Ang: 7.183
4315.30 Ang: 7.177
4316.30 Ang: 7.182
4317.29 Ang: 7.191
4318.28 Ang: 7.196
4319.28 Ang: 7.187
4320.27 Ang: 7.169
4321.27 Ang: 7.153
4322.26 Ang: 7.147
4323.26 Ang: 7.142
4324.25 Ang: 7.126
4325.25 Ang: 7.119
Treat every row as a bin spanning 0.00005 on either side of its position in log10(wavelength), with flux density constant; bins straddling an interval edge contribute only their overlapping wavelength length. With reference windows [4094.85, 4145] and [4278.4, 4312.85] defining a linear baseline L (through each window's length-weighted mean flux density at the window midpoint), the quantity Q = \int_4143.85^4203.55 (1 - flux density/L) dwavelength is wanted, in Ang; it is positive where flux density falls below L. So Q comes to -2.6 Ang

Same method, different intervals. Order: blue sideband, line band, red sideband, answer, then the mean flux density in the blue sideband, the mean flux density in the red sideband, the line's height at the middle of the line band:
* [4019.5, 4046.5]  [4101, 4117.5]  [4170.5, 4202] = 1.8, 7.41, 7.43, 7.42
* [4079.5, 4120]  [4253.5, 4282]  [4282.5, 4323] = -1.6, 6.92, 7.04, 7.02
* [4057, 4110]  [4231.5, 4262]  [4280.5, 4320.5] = -1.5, 7.02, 7.06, 7.05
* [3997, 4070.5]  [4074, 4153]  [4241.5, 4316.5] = 1.7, 7.47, 7.22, 7.38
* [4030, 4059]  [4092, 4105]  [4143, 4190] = 2.0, 7.45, 7.43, 7.44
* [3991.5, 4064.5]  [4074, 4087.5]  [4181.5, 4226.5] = 0.1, 7.49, 7.43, 7.47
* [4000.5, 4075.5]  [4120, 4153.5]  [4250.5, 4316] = -0.8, 7.46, 7.2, 7.36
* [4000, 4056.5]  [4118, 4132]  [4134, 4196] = -0.4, 7.51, 7.45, 7.47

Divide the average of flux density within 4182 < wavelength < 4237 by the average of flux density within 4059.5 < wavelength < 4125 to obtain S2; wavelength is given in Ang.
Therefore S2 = 1.04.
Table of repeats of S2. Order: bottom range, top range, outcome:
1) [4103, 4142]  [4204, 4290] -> 1.01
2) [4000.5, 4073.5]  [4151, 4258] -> 0.99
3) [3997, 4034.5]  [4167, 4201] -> 1.00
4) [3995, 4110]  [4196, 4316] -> 1.00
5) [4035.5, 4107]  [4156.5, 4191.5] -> 1.04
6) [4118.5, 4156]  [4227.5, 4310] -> 0.96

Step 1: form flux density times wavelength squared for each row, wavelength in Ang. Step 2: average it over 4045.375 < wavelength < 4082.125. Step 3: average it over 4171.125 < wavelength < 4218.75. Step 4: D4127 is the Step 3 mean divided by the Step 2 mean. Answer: 1.1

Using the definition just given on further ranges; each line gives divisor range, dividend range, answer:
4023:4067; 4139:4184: 1.06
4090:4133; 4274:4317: 1.10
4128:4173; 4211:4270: 1.03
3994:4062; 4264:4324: 1.08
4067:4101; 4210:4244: 1.09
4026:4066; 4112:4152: 1.06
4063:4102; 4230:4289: 1.12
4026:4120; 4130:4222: 1.09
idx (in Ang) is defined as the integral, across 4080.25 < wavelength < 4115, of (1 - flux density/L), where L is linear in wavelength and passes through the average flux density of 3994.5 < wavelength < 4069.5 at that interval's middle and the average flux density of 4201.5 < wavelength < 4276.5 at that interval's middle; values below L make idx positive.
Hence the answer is 2.92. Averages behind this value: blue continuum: 7.47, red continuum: 7.37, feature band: 6.82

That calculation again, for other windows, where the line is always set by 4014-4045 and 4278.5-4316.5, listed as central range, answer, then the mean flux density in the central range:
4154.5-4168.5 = -0.34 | 7.43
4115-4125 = -0.42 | 7.62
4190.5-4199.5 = -0.26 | 7.42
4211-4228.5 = -0.59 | 7.41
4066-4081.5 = -0.15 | 7.44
